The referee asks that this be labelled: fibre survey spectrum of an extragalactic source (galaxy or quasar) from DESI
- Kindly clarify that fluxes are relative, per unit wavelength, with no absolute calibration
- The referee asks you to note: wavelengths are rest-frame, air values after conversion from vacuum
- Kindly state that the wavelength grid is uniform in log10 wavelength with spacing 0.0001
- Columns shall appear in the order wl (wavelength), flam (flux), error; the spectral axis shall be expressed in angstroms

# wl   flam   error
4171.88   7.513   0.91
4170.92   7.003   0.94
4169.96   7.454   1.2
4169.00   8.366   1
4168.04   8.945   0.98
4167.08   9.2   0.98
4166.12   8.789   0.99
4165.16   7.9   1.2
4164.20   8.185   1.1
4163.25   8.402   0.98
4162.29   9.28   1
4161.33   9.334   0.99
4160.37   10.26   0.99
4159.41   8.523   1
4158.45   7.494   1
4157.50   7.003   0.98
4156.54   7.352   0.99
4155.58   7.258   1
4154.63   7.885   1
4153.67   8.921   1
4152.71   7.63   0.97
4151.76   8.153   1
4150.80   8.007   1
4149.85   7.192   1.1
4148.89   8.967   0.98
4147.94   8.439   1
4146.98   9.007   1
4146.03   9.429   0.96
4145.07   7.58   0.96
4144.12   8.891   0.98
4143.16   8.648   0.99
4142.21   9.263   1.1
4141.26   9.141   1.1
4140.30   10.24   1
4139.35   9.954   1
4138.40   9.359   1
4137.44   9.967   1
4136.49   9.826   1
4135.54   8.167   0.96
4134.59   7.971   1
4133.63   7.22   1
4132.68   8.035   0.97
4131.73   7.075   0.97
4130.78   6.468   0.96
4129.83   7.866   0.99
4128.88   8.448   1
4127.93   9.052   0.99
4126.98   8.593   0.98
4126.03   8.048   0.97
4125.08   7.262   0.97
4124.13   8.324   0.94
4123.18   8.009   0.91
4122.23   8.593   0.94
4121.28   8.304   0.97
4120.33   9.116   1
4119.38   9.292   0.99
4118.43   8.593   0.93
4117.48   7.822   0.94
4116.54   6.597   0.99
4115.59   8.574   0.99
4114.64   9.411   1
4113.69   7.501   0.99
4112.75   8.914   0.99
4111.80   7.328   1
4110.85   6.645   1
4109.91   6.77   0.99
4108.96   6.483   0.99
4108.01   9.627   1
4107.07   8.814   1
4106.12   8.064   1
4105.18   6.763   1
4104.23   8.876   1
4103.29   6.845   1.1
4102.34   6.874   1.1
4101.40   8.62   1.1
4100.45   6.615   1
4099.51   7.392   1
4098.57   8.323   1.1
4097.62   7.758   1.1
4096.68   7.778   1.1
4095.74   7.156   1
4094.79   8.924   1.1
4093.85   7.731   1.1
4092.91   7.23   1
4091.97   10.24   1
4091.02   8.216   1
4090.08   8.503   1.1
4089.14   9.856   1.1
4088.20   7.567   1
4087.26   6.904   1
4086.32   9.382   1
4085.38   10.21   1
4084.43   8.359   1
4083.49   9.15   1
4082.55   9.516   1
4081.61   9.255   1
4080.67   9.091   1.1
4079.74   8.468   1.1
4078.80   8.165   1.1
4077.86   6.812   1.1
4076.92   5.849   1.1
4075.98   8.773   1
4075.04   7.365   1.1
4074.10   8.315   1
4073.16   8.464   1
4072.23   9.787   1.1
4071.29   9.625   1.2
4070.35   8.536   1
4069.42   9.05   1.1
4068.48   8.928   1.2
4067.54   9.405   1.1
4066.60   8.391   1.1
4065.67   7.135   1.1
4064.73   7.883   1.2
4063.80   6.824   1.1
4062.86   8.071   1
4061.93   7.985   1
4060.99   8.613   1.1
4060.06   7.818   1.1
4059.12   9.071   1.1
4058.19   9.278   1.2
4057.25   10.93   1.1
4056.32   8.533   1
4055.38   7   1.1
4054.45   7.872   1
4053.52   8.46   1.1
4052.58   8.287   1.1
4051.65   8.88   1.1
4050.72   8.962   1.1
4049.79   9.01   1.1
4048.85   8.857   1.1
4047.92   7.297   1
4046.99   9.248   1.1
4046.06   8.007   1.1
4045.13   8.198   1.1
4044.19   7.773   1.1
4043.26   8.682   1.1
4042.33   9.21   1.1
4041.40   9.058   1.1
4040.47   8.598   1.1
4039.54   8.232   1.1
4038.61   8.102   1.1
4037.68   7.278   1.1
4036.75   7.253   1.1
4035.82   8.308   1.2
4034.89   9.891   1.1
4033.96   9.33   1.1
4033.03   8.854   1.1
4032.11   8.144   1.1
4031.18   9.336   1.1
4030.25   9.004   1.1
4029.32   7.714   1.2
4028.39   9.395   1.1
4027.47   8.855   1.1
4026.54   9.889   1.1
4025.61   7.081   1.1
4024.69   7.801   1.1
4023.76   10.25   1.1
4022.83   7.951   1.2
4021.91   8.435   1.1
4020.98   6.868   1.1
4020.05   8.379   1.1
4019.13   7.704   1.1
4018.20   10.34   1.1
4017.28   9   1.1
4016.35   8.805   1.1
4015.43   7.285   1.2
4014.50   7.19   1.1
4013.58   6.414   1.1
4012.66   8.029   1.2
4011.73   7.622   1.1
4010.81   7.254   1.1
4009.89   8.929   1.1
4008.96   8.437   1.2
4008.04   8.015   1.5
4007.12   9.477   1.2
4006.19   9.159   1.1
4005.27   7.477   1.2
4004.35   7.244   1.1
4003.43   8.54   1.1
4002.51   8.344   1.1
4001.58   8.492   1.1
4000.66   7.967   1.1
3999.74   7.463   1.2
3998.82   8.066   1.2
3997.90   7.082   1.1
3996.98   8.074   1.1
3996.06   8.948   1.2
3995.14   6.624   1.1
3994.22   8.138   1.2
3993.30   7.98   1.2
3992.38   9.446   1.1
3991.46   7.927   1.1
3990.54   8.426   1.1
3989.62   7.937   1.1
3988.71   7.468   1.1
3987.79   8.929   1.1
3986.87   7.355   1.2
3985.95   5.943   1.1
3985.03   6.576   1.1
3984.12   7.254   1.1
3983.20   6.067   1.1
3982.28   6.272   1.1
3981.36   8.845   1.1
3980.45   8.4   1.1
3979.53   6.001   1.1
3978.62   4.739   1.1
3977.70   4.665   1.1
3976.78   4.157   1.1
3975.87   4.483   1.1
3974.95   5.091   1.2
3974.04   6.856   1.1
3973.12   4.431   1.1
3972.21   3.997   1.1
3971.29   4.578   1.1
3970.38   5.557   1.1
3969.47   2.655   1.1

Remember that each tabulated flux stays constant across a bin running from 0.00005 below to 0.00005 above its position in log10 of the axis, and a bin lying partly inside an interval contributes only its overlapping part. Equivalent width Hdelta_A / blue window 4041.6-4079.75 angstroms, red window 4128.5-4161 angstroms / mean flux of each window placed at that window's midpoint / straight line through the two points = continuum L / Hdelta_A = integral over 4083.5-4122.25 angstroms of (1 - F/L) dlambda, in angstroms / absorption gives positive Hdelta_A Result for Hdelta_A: 1.3 angstroms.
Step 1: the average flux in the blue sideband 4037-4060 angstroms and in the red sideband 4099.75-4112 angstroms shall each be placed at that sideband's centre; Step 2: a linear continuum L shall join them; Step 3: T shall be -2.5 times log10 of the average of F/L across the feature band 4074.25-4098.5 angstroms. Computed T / -0.06 mag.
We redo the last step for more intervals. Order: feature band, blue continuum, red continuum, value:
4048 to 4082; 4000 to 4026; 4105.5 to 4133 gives -0.042 mag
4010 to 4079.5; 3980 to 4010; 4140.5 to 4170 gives -0.039 mag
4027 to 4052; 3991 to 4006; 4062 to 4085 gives -0.046 mag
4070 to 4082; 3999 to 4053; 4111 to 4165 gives 0.005 mag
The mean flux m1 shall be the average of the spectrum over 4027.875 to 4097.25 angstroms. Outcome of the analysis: 8.48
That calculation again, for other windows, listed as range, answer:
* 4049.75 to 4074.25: 8.56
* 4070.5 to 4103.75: 8.26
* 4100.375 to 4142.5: 8.22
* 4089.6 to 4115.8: 7.92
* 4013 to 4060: 8.48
